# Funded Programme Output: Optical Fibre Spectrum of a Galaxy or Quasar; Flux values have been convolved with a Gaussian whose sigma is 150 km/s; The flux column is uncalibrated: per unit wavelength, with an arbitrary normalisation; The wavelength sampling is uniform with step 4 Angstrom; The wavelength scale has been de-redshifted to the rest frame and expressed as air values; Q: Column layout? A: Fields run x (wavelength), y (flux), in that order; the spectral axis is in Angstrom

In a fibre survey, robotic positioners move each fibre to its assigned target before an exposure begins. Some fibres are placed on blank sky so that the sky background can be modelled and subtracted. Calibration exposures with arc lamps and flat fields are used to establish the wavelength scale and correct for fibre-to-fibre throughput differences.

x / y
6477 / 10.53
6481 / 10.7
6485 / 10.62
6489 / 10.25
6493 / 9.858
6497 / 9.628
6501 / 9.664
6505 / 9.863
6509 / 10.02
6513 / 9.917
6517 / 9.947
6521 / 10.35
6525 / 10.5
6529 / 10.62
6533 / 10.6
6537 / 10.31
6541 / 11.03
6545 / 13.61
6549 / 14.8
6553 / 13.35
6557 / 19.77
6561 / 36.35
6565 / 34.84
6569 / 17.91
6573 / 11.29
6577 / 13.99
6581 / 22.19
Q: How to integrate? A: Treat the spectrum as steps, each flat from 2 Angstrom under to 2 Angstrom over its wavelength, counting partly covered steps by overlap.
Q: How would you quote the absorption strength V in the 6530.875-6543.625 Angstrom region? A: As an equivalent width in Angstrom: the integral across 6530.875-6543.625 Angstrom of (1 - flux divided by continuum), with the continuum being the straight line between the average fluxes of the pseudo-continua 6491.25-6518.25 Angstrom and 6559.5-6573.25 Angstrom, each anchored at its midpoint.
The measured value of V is 5.4 Angstrom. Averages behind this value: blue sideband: 9.84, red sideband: 26.4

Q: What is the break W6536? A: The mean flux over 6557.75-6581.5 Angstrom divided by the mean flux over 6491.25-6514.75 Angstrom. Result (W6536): 2.30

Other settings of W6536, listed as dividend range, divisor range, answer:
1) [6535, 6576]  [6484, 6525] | 1.82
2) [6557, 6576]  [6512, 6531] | 2.33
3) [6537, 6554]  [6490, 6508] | 1.31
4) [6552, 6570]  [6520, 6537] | 2.42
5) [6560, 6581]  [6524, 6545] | 2.03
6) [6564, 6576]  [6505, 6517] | 1.97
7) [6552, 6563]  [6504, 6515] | 2.42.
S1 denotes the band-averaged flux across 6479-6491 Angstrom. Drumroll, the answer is 10.5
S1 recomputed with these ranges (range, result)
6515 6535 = 10.4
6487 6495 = 10.1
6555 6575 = 24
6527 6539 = 10.5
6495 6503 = 9.65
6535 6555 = 12.6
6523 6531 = 10.6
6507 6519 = 9.96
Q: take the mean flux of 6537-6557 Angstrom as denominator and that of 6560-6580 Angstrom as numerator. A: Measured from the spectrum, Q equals 1.63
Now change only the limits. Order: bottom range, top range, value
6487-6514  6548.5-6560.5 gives 1.89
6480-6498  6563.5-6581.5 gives 1.90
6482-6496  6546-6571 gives 2.20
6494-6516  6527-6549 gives 1.18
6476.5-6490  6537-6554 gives 1.22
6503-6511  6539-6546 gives 1.22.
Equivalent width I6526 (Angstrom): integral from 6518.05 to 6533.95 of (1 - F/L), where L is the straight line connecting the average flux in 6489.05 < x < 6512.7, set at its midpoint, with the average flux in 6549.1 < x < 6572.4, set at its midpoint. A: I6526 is 5.0 Angstrom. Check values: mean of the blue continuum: 9.85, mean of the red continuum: 22.9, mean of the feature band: 10.5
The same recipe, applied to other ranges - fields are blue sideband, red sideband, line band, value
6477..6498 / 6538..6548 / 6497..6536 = 4.2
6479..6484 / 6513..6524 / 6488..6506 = 1.1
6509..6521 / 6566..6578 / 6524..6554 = 1.9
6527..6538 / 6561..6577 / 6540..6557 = 1.8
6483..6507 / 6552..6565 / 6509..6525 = 5.5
